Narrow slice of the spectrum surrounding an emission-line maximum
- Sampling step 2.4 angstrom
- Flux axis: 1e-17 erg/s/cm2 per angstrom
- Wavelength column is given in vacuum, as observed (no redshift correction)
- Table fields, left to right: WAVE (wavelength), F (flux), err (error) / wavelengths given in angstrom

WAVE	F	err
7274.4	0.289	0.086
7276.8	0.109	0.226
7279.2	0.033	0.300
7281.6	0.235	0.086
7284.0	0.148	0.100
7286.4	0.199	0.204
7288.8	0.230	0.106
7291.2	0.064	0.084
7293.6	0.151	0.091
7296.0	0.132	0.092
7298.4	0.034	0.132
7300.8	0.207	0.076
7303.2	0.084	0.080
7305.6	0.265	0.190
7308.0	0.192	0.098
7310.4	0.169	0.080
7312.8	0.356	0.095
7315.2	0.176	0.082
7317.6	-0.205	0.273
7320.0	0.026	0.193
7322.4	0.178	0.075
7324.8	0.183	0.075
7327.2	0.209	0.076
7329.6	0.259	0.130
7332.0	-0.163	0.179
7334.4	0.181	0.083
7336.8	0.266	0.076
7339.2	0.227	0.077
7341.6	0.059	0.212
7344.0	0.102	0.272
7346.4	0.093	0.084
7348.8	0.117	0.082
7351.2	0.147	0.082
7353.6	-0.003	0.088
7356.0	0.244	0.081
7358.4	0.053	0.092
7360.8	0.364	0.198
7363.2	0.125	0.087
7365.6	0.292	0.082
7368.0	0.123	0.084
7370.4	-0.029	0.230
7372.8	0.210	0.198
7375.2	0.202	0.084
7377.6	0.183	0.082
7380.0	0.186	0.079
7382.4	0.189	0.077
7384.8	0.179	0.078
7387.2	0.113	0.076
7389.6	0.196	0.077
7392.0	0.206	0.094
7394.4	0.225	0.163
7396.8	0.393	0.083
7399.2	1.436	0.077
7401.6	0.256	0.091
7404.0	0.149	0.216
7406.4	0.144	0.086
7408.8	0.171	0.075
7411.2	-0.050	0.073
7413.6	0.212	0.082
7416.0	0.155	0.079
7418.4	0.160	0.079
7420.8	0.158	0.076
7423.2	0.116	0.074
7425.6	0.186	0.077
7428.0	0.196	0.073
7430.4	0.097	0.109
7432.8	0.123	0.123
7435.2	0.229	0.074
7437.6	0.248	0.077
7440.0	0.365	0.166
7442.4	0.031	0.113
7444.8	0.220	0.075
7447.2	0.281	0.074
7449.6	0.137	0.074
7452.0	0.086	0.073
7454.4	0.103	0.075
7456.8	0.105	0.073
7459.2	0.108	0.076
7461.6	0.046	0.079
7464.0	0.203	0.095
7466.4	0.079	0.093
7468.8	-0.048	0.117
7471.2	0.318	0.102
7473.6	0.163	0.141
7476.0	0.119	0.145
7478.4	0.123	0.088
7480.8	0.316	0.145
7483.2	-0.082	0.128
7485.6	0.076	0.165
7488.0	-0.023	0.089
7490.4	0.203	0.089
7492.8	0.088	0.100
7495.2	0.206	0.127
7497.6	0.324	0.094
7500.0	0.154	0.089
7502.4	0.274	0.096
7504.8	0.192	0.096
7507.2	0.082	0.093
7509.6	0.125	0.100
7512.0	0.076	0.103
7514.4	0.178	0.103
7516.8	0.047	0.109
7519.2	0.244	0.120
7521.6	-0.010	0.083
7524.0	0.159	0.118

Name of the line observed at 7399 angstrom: H-alpha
